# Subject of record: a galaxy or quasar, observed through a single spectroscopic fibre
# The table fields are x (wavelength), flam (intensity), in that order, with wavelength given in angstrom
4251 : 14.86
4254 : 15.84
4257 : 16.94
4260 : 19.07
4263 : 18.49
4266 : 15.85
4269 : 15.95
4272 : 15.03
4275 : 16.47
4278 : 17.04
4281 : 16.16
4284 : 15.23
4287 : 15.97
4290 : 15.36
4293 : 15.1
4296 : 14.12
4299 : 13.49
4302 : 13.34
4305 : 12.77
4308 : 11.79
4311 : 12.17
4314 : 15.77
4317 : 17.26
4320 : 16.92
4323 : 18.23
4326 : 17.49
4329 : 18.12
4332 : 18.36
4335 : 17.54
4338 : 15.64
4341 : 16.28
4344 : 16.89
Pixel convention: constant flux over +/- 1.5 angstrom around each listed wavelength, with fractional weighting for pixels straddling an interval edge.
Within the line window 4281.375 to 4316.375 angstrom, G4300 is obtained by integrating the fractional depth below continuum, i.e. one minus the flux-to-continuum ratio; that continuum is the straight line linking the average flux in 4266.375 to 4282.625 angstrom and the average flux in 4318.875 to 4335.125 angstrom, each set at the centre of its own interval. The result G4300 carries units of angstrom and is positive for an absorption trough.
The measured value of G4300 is 5.5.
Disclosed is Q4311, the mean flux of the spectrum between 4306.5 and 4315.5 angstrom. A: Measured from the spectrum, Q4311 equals 13.2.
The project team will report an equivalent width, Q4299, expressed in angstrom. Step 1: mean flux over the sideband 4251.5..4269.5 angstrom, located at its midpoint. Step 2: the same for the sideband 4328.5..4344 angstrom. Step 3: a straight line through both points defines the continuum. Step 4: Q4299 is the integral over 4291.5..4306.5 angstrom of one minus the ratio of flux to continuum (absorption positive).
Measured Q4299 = 2.9 angstrom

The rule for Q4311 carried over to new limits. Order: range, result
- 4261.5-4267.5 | 17.2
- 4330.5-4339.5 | 17.2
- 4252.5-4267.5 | 17.2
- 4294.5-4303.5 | 13.6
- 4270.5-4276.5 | 15.8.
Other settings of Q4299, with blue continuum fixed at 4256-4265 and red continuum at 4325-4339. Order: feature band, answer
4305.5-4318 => 2.59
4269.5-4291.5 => 2.50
